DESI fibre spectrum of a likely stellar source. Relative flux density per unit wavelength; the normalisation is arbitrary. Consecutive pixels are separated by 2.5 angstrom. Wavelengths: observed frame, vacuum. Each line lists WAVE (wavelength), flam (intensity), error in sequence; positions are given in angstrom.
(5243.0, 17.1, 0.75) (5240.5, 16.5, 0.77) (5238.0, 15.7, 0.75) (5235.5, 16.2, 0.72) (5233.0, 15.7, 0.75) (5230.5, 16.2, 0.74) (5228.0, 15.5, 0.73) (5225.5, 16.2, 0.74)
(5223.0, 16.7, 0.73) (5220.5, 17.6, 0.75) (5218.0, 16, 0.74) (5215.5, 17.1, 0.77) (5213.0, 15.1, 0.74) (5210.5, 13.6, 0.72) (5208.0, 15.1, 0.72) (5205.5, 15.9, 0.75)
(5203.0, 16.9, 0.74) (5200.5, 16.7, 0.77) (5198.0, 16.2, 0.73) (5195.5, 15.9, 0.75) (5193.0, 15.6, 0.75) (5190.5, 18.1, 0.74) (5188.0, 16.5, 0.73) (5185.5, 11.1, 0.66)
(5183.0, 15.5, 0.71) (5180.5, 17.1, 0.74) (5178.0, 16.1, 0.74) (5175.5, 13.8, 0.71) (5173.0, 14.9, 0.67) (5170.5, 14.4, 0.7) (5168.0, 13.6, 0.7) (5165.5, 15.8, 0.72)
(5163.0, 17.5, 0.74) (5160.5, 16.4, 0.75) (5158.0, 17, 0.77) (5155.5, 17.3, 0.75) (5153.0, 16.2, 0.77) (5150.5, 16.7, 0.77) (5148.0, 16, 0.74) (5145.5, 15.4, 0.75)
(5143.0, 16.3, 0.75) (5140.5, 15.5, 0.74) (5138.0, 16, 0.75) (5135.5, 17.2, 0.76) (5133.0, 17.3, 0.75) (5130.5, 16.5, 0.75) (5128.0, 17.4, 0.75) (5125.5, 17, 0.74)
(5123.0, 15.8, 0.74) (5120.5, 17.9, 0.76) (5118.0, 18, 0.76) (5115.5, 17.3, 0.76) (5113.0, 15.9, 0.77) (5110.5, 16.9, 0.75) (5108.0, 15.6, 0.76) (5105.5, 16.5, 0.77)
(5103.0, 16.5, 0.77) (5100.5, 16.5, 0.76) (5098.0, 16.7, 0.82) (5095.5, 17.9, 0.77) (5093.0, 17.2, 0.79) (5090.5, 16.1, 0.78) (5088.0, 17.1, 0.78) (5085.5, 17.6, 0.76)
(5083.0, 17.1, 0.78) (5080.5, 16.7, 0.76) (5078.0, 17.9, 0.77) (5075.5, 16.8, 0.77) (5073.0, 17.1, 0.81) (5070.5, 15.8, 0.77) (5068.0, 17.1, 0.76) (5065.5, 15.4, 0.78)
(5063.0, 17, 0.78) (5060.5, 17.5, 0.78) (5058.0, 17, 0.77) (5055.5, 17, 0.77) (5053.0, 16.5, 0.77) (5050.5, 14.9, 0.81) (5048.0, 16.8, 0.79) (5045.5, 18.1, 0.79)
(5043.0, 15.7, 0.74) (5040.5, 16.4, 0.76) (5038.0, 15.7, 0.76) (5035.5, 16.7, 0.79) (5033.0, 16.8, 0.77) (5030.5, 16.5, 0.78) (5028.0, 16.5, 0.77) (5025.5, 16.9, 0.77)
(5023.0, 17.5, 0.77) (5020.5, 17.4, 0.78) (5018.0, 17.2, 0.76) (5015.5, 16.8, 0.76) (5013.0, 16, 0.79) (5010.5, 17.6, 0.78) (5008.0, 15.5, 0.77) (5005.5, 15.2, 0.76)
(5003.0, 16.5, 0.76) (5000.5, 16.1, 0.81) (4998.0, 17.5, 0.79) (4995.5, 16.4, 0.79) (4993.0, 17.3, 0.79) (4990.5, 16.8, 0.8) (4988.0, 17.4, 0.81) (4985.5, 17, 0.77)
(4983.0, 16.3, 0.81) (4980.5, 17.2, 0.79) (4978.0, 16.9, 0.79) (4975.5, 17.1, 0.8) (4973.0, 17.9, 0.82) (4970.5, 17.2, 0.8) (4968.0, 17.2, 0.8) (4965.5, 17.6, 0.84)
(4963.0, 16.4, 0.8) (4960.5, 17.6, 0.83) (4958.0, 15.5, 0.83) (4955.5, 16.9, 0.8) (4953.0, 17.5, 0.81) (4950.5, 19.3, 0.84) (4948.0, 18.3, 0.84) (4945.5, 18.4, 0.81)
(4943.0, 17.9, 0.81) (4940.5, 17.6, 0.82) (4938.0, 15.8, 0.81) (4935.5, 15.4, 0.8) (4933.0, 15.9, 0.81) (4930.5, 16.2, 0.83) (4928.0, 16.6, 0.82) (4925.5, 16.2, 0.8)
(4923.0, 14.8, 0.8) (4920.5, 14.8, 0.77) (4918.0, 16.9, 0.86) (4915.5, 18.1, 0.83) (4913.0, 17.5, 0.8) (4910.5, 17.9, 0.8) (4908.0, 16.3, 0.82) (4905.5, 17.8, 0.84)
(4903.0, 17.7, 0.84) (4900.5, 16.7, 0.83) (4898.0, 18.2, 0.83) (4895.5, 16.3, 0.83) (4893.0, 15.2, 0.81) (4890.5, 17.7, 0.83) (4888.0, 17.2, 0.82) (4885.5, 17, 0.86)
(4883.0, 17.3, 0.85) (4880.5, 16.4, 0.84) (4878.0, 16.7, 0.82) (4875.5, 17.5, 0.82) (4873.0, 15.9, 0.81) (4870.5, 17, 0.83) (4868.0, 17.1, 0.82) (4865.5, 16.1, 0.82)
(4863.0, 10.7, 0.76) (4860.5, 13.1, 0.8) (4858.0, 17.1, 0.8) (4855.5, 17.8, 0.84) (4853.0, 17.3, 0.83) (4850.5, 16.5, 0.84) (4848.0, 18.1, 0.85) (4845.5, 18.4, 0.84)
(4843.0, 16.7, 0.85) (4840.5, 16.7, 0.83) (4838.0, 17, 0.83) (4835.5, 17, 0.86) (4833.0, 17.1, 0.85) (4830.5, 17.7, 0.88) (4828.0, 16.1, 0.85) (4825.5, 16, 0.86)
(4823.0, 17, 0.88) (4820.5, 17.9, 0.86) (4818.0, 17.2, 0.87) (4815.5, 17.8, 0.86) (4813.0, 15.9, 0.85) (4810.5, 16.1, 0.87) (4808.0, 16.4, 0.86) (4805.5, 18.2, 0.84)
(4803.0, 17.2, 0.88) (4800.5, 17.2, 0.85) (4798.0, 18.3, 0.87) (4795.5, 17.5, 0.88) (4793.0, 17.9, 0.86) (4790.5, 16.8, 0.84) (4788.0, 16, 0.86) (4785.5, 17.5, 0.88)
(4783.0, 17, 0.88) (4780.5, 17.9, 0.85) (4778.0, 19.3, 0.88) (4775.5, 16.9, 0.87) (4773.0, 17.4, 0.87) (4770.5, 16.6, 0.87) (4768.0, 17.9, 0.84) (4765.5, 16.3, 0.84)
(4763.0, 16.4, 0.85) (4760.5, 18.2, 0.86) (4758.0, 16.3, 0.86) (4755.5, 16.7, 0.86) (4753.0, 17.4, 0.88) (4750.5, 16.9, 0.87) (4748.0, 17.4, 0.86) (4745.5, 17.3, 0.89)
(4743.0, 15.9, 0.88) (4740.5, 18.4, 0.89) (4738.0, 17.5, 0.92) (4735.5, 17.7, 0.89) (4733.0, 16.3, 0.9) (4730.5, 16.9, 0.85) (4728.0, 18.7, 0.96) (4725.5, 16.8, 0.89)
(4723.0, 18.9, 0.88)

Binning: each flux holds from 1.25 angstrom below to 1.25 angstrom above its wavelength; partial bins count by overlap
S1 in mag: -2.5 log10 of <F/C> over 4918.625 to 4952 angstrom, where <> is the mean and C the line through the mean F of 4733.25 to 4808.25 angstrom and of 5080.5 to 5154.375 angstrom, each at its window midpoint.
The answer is 0.02 mag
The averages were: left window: 17.3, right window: 16.7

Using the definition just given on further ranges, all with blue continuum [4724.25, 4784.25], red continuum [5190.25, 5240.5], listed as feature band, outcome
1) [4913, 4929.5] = 0.03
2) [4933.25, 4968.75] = -0.03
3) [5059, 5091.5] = -0.03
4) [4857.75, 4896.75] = 0.05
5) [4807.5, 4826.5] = 0.02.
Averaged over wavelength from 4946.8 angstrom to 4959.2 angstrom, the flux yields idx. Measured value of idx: 17.5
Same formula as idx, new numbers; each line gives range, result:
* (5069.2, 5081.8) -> 16.9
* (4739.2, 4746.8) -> 17.2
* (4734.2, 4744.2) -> 17.4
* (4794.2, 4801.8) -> 17.7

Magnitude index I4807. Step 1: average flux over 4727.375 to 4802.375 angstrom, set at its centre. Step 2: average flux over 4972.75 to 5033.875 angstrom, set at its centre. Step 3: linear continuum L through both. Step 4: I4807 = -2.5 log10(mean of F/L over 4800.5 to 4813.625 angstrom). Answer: 0.022 mag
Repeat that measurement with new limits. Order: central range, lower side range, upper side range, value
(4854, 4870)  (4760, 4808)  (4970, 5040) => 0.12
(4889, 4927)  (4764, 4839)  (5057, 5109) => 0.01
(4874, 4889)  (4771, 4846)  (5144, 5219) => -0.01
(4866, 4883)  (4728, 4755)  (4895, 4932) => 0.01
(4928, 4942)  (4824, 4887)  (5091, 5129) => 0.03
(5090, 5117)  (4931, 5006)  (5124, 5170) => -0.01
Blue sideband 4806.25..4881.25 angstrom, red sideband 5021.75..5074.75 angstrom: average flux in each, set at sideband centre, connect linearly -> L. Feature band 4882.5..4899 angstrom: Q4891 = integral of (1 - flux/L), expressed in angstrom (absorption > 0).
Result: -0.3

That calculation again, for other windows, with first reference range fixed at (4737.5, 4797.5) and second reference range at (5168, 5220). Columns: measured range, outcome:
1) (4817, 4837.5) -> 0.0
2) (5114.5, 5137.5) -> -1.9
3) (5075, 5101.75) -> -1.8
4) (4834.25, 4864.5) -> 1.0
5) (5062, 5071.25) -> -0.2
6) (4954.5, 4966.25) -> -0.2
